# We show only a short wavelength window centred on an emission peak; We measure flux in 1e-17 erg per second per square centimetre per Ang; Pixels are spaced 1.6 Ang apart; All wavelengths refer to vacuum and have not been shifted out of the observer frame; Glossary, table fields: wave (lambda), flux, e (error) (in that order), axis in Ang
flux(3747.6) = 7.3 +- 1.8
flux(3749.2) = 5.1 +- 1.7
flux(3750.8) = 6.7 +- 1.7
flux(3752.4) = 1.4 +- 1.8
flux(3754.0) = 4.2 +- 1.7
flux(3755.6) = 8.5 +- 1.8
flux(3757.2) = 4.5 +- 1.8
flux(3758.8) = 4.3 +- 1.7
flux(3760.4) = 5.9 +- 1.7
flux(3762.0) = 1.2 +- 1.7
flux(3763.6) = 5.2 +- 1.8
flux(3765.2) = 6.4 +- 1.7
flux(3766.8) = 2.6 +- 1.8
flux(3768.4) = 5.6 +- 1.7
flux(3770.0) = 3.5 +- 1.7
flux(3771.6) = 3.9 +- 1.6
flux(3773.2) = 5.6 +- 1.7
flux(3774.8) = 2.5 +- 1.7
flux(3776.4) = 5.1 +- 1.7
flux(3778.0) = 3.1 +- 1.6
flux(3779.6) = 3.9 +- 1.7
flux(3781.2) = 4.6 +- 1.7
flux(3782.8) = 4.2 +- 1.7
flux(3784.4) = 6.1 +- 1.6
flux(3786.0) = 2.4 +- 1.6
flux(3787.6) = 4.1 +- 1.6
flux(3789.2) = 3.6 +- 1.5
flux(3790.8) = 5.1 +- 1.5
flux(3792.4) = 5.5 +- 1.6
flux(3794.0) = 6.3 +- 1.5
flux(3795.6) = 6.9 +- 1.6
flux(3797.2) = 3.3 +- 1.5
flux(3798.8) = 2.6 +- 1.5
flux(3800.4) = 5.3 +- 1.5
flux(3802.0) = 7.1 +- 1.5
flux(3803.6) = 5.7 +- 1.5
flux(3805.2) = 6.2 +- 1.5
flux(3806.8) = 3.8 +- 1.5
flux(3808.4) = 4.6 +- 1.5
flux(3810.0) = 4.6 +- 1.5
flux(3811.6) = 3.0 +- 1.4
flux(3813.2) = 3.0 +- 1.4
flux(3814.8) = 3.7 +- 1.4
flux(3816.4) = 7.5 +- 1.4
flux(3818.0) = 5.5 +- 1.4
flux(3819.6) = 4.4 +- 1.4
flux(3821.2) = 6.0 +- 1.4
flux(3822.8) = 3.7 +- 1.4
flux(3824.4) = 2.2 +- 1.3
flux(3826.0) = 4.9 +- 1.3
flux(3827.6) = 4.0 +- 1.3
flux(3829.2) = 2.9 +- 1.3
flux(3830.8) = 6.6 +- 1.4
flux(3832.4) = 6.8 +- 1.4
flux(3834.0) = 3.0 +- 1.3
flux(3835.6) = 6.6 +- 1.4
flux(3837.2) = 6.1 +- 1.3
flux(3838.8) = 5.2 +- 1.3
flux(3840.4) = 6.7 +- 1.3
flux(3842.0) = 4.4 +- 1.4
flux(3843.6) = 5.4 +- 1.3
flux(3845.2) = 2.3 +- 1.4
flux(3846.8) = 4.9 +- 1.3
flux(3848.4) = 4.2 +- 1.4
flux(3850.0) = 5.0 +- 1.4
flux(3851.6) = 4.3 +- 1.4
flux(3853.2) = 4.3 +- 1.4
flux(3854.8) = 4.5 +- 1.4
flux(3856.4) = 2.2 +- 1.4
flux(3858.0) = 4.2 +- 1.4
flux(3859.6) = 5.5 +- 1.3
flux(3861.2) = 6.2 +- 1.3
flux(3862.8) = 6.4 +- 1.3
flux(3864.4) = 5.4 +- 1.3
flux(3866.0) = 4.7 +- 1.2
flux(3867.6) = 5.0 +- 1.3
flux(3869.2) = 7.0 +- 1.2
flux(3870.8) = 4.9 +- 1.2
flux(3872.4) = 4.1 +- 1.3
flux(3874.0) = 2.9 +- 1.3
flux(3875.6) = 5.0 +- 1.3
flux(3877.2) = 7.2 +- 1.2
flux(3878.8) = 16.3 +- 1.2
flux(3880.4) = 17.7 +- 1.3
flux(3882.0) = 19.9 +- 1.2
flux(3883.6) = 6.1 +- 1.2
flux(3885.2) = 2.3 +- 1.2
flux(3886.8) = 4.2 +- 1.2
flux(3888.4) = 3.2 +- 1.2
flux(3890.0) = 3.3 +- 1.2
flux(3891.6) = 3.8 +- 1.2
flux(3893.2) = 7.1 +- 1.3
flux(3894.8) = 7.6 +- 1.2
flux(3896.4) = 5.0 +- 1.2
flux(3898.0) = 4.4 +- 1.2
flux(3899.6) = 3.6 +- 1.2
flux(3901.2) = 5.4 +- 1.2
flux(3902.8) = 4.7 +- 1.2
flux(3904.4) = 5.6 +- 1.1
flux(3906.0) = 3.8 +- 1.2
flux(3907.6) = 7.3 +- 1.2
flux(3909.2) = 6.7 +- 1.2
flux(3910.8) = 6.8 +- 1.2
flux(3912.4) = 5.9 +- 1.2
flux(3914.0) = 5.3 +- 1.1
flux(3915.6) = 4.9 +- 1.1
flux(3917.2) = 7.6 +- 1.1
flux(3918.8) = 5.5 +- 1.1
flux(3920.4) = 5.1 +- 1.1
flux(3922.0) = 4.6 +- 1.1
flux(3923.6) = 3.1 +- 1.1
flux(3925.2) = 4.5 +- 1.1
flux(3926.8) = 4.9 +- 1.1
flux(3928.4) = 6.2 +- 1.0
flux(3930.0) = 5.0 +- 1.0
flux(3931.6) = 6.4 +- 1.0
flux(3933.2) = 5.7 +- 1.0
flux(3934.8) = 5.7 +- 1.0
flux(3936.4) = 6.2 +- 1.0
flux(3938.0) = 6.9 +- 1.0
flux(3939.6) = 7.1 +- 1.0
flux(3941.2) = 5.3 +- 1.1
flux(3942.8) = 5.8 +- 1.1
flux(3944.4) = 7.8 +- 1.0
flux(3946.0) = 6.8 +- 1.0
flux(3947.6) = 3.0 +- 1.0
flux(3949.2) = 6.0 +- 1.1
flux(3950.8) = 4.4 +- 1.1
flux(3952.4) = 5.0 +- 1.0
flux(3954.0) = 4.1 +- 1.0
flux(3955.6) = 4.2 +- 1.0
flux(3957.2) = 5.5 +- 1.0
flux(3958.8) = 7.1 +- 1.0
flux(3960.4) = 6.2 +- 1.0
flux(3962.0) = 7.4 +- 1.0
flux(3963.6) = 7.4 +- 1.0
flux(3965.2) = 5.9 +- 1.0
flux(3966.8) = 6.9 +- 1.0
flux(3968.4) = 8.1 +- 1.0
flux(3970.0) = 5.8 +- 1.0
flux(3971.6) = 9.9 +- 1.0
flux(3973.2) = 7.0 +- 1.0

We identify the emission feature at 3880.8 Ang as [O II]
